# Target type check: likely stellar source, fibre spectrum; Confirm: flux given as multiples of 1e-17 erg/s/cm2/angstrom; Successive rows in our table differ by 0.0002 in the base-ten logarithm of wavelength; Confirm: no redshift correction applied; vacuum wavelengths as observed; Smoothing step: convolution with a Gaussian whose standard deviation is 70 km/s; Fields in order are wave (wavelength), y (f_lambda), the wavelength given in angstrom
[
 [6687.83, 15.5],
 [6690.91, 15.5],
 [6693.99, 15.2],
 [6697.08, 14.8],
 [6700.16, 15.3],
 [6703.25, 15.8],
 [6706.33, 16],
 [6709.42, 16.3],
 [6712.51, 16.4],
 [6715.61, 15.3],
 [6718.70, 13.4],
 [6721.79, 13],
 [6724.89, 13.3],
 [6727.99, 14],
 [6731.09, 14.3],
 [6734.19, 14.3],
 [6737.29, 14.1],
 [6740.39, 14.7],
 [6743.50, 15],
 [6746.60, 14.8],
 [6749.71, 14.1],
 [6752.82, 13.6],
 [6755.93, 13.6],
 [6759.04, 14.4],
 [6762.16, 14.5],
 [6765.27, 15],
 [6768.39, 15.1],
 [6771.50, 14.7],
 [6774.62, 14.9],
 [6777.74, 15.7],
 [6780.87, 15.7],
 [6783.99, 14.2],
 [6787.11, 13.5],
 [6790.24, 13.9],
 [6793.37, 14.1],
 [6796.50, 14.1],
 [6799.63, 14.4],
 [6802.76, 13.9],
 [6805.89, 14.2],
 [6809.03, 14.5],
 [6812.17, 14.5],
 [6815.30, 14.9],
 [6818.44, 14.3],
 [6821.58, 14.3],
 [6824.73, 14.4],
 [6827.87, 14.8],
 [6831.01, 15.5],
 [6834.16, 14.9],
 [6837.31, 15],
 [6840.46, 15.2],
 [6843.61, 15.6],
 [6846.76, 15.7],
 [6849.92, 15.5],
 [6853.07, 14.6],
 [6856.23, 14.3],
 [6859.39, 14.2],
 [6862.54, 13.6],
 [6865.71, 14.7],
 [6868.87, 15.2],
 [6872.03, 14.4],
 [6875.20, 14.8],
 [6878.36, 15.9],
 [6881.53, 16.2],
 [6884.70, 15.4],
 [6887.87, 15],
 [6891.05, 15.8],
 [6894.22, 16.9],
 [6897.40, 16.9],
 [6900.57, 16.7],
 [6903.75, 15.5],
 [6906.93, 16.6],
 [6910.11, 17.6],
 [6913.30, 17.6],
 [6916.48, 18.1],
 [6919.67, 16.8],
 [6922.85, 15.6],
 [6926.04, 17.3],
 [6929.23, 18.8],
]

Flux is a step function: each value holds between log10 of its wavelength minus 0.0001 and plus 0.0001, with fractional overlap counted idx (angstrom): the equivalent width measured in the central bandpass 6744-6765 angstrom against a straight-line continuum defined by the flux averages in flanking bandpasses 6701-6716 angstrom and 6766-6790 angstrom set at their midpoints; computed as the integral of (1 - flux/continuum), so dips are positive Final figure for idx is 1.3 angstrom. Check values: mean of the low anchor 16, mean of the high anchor 14.8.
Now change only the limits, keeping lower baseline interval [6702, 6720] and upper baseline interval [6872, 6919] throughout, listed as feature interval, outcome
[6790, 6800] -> 1.1 angstrom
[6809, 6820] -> 1.0 angstrom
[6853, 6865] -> 1.5 angstrom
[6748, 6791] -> 3.5 angstrom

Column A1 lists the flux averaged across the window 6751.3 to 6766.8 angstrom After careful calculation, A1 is 14.2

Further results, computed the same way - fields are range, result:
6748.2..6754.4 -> 13.8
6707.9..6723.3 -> 14.9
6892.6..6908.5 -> 16.5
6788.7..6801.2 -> 14.1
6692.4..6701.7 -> 15.1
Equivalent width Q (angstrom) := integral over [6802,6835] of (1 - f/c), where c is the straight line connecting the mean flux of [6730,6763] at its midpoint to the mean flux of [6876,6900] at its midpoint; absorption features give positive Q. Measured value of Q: 1.3 angstrom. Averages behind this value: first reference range 14.3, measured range 14.6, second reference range 16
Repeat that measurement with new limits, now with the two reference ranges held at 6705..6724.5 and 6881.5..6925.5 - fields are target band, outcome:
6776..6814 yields 3.0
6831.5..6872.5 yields 3.1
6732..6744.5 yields 0.5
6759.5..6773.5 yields 0.5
